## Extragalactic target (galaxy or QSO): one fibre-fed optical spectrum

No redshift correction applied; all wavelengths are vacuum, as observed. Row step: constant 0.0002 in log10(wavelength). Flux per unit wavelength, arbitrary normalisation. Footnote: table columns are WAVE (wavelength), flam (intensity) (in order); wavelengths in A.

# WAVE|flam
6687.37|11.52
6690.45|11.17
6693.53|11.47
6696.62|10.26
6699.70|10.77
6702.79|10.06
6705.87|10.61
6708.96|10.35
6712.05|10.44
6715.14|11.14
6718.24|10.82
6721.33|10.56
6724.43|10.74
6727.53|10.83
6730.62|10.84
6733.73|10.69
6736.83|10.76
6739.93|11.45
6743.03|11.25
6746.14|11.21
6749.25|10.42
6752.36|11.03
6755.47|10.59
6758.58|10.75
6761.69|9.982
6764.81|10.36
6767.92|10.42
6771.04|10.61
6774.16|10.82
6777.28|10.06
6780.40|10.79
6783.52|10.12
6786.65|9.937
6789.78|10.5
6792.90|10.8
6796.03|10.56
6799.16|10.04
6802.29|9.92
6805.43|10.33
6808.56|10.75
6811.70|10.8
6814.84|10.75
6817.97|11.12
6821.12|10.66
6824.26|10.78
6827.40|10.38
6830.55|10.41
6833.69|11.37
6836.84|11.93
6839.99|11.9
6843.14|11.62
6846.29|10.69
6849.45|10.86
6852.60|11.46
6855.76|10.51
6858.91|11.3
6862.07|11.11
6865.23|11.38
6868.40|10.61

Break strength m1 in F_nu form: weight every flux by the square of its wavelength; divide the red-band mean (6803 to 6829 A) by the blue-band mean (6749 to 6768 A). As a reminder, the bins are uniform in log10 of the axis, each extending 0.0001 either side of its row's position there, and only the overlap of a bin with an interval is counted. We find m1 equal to 1.03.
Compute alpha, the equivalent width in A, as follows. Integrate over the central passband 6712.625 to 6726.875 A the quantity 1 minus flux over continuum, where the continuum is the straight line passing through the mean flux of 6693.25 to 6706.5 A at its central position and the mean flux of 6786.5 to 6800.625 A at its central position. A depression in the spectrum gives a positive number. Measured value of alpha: -0.4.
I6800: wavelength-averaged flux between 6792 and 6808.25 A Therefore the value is 10.3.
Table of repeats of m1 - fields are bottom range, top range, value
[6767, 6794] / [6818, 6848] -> 1.08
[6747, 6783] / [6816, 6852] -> 1.07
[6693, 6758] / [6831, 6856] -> 1.09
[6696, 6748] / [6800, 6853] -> 1.04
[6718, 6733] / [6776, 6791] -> 0.97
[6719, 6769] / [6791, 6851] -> 1.03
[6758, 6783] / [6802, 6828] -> 1.03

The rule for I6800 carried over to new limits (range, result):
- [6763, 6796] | 10.4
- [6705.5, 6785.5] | 10.7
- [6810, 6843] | 11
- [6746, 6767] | 10.6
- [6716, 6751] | 10.9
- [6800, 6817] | 10.5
